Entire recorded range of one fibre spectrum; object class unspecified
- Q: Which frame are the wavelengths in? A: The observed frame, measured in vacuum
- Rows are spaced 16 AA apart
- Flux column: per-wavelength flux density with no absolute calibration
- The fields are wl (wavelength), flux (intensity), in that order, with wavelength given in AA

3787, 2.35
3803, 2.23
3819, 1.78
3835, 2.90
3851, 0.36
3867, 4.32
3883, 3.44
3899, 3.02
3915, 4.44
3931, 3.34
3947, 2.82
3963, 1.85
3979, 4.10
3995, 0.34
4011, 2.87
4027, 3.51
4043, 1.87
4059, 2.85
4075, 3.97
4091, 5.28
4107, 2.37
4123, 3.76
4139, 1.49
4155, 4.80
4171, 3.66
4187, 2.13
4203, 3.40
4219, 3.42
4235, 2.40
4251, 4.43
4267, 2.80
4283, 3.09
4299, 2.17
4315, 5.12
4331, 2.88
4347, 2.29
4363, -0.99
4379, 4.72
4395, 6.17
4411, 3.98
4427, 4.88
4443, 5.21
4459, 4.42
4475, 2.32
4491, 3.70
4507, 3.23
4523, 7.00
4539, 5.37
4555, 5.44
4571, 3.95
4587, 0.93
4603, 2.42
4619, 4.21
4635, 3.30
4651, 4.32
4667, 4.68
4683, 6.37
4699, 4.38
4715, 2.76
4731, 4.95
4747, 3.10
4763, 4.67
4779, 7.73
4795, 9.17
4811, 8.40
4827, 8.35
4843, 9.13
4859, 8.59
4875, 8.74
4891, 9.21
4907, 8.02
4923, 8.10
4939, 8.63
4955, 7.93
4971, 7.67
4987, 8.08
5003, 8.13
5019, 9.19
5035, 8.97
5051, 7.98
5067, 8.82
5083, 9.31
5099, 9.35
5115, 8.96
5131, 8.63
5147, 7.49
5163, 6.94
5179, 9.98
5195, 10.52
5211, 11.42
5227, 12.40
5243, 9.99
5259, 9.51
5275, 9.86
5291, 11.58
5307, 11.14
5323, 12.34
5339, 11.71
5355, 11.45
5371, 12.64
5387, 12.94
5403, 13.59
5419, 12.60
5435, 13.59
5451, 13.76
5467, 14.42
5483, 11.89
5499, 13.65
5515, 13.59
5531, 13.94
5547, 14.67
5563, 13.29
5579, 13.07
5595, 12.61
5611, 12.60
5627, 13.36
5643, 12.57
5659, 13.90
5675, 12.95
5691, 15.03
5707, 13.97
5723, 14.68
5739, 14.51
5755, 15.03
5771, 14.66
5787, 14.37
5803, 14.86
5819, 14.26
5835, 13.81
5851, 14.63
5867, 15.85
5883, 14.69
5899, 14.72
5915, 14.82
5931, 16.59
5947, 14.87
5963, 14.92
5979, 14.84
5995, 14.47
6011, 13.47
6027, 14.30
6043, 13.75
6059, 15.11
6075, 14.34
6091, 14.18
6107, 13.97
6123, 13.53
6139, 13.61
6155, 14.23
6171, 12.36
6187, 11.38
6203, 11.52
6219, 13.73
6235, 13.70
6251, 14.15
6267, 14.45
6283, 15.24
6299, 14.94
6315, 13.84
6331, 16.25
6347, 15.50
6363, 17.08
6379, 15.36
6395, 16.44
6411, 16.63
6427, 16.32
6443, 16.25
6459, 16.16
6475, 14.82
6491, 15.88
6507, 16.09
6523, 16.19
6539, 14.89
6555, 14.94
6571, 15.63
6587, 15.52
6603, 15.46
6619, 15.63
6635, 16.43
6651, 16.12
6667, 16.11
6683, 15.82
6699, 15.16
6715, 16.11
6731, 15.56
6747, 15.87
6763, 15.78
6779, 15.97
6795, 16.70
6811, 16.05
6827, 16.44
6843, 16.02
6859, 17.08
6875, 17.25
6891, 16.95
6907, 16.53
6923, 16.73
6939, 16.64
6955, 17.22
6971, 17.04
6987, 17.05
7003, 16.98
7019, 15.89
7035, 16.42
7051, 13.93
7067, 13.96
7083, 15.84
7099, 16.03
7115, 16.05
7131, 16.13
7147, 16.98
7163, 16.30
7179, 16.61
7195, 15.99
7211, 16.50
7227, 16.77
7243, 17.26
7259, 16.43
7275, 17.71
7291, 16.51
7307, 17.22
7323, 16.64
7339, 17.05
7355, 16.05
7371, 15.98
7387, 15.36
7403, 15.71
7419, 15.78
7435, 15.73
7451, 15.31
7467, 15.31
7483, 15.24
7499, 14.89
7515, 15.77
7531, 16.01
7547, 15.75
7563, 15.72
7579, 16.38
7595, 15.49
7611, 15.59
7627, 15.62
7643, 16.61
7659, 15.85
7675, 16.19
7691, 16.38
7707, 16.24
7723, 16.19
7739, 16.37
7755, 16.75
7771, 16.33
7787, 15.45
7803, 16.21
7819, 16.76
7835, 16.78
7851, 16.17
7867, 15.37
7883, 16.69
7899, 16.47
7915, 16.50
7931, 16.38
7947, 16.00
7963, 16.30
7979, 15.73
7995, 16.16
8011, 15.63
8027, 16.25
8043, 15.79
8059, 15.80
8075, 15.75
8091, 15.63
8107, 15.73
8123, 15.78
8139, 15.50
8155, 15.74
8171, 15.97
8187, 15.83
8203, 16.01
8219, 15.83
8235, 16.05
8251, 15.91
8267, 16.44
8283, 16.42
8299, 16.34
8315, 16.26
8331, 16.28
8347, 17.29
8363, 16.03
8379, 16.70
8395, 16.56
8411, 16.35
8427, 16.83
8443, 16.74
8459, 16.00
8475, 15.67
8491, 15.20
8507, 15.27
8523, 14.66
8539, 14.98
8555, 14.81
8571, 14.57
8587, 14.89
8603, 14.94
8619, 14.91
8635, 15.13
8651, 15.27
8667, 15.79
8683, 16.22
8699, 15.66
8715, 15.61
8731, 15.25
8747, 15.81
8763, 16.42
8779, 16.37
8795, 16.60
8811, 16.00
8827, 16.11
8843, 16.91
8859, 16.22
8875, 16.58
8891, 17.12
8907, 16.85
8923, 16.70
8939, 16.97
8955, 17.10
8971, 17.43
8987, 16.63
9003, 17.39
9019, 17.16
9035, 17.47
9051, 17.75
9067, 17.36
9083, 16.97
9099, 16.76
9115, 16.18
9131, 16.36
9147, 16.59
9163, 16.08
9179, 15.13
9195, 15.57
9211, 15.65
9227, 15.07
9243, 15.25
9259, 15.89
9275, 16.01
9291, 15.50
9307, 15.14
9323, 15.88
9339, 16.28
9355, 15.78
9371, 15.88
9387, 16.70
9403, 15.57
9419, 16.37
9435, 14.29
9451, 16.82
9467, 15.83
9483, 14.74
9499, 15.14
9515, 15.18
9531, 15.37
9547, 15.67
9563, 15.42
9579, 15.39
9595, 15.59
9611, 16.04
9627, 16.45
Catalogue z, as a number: 0.20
